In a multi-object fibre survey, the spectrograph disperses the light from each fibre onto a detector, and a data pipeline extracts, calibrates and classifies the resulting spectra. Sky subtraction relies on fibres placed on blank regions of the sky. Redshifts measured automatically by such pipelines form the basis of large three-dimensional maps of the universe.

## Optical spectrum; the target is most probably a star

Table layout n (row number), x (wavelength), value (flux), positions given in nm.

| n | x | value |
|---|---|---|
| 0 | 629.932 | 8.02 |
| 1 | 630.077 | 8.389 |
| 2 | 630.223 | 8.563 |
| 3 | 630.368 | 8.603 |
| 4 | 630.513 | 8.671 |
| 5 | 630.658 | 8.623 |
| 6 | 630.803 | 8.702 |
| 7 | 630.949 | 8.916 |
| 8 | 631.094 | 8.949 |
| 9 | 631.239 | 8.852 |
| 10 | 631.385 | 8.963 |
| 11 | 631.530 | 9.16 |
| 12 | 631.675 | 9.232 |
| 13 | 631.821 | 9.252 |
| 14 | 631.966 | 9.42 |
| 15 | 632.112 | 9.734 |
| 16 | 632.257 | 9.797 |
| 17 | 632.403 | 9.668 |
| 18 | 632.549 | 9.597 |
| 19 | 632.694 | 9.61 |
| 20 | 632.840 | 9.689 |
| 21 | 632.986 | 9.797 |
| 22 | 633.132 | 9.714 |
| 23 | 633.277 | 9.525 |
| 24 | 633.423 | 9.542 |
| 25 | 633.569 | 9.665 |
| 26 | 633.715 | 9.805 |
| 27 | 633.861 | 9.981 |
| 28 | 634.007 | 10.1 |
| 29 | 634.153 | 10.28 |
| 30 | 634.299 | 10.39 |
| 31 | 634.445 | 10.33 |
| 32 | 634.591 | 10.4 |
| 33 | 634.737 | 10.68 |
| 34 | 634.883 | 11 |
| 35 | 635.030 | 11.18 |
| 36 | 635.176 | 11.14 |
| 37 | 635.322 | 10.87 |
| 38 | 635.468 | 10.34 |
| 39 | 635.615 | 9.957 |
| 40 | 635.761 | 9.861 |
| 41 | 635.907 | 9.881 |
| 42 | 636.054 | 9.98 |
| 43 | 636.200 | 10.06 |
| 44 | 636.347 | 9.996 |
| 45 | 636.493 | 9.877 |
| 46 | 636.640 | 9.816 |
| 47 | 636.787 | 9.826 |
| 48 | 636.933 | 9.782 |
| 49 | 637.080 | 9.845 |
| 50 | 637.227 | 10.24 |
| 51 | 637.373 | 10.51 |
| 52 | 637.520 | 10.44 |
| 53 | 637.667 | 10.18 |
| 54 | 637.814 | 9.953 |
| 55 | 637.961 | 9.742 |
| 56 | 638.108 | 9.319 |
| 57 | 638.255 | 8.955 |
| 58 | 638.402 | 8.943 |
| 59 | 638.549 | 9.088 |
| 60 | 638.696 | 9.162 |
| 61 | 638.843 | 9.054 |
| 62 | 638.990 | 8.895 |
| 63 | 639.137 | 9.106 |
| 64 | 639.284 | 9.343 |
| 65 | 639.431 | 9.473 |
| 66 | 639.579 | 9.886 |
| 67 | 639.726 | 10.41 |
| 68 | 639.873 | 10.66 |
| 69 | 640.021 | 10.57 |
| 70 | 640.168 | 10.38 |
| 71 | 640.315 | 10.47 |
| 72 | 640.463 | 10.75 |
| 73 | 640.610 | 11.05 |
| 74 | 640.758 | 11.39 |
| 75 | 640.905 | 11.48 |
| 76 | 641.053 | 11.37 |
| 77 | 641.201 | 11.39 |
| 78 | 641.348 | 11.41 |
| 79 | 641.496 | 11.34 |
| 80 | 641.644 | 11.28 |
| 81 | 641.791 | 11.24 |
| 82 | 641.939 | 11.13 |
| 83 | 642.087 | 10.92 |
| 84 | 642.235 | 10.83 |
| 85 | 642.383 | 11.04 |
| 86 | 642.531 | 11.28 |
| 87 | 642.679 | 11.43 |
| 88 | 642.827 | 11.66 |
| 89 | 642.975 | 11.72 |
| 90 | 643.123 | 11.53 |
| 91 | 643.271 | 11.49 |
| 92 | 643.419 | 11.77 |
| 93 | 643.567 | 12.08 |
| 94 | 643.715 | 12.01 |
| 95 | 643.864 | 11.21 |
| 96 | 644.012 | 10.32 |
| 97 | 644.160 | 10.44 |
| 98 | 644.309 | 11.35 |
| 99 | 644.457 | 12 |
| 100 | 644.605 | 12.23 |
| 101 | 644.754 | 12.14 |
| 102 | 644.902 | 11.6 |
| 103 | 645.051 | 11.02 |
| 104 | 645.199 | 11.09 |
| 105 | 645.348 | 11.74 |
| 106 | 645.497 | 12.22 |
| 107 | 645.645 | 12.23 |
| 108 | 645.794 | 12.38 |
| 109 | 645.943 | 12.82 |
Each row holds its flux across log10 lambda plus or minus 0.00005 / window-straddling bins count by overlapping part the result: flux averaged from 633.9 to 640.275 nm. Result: 10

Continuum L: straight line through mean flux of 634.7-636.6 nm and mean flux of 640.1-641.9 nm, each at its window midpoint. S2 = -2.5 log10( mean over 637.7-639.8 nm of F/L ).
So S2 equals 0.15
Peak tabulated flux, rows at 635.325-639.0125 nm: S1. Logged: 10.51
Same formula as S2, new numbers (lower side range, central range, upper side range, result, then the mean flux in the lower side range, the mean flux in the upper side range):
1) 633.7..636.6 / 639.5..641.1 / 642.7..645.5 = 0.027 mag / 10.3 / 11.5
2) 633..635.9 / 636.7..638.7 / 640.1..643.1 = 0.099 mag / 10.2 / 11.2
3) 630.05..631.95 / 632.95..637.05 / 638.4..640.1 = -0.104 mag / 8.86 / 9.58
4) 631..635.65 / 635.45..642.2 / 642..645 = 0.056 mag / 9.89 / 11.4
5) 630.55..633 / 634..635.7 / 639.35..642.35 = -0.081 mag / 9.27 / 10.9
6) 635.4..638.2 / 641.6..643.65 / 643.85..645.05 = -0.032 mag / 9.97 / 11.4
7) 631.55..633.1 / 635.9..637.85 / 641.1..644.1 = 0.035 mag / 9.57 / 11.4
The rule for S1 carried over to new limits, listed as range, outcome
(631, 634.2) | 10.28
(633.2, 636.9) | 11.18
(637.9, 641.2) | 11.48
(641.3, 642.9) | 11.66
